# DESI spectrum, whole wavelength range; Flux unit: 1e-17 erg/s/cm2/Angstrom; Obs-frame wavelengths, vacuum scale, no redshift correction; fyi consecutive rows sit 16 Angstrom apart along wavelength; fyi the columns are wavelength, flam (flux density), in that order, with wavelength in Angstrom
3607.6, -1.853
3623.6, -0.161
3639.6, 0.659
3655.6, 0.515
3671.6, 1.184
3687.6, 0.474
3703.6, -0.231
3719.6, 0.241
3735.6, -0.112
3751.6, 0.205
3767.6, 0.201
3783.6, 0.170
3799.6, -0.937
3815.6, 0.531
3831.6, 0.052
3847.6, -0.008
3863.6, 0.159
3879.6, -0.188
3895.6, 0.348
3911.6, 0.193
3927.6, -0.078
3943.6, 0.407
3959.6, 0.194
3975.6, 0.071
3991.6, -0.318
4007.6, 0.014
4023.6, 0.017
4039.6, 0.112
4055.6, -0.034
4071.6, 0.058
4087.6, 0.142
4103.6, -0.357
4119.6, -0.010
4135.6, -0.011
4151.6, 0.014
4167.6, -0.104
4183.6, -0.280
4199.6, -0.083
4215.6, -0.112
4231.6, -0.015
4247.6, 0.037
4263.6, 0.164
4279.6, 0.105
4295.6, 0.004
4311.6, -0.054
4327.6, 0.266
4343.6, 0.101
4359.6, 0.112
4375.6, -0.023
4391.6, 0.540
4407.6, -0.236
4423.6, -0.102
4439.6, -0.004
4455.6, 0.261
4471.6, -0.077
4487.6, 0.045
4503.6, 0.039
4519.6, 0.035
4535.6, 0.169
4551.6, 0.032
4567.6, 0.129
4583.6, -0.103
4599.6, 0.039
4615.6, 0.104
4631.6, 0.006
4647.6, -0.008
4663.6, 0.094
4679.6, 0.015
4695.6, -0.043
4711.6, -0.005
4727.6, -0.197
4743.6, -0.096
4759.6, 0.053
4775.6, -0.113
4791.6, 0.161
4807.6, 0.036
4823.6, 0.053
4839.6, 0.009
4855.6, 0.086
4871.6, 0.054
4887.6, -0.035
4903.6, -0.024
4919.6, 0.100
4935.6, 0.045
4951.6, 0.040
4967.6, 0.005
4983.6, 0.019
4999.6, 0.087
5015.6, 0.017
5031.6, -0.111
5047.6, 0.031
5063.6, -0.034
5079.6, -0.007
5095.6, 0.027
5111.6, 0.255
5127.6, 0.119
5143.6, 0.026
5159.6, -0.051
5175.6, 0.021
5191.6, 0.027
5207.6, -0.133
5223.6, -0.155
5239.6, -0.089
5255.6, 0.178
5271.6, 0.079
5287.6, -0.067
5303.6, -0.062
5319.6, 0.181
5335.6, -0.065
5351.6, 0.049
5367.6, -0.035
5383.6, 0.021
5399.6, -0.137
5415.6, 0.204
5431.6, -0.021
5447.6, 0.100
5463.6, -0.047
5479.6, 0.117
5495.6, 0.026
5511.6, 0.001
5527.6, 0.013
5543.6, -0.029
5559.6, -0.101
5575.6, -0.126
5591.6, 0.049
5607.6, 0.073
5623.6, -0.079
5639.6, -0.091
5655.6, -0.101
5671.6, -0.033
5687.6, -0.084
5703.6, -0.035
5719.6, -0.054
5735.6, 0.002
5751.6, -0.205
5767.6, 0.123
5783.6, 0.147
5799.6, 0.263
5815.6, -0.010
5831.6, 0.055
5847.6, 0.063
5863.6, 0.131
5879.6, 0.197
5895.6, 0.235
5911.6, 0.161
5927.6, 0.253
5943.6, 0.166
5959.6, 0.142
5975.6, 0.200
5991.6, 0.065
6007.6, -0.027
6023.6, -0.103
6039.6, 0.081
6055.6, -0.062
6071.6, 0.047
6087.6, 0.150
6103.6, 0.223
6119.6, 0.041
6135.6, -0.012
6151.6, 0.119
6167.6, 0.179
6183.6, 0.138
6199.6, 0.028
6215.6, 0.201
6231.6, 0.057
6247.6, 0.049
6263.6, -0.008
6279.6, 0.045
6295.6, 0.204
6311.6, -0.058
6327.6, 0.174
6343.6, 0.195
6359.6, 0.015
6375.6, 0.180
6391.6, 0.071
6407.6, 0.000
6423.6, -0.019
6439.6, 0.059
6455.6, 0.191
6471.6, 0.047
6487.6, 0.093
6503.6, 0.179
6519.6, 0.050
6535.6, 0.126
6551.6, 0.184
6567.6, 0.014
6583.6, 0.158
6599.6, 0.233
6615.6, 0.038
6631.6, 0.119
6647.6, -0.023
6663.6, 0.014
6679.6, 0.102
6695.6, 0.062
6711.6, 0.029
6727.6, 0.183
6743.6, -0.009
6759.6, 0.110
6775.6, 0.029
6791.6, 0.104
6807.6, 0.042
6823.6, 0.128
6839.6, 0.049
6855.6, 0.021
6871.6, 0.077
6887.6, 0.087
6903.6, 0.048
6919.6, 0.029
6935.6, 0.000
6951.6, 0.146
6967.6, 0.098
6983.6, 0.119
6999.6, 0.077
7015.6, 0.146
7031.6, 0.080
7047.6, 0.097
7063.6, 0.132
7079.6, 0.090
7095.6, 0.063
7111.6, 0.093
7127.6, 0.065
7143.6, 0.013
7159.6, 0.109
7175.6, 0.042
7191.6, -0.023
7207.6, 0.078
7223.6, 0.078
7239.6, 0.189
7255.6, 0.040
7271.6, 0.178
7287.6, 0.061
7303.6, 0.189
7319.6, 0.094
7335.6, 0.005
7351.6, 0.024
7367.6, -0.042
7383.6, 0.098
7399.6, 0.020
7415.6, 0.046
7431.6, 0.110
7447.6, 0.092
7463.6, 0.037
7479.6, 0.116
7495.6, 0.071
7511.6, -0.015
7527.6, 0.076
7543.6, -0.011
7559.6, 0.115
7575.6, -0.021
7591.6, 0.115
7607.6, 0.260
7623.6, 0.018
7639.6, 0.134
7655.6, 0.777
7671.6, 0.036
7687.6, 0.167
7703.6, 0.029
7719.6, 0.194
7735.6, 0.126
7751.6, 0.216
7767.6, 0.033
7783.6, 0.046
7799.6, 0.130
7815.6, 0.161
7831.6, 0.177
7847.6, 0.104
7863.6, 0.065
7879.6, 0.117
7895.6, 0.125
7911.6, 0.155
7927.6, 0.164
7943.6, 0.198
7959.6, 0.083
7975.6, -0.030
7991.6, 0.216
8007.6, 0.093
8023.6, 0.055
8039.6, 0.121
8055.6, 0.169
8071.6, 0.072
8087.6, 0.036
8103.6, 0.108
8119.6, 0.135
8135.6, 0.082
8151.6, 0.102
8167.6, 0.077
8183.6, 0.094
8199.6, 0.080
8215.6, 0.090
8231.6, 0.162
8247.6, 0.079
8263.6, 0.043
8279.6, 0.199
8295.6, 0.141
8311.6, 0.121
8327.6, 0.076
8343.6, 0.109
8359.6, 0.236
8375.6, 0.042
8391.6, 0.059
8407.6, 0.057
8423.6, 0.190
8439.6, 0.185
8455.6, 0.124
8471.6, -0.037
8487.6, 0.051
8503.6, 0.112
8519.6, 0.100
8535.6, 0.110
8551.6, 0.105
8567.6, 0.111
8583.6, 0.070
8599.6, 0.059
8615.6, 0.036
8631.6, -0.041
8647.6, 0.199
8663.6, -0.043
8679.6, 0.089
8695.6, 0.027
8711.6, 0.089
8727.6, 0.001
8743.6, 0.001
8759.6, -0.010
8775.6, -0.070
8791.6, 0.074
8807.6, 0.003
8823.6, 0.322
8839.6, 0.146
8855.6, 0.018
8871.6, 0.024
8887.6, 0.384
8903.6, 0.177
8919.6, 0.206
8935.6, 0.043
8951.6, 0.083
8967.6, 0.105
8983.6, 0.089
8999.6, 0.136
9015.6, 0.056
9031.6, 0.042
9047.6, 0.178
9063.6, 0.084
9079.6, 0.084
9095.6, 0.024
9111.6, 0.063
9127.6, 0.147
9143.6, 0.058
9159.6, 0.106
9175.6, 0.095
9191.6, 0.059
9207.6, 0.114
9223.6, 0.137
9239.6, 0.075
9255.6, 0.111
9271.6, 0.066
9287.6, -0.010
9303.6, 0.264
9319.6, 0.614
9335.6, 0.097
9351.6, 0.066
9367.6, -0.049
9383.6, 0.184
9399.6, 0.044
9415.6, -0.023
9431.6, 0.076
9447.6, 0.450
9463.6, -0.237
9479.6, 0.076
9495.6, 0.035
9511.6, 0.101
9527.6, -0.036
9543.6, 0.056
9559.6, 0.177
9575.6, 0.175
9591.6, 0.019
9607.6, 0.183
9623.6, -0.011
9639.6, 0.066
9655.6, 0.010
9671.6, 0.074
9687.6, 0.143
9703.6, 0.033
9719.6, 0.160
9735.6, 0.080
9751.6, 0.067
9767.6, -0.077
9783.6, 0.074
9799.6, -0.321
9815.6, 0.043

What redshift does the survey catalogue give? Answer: 1.05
